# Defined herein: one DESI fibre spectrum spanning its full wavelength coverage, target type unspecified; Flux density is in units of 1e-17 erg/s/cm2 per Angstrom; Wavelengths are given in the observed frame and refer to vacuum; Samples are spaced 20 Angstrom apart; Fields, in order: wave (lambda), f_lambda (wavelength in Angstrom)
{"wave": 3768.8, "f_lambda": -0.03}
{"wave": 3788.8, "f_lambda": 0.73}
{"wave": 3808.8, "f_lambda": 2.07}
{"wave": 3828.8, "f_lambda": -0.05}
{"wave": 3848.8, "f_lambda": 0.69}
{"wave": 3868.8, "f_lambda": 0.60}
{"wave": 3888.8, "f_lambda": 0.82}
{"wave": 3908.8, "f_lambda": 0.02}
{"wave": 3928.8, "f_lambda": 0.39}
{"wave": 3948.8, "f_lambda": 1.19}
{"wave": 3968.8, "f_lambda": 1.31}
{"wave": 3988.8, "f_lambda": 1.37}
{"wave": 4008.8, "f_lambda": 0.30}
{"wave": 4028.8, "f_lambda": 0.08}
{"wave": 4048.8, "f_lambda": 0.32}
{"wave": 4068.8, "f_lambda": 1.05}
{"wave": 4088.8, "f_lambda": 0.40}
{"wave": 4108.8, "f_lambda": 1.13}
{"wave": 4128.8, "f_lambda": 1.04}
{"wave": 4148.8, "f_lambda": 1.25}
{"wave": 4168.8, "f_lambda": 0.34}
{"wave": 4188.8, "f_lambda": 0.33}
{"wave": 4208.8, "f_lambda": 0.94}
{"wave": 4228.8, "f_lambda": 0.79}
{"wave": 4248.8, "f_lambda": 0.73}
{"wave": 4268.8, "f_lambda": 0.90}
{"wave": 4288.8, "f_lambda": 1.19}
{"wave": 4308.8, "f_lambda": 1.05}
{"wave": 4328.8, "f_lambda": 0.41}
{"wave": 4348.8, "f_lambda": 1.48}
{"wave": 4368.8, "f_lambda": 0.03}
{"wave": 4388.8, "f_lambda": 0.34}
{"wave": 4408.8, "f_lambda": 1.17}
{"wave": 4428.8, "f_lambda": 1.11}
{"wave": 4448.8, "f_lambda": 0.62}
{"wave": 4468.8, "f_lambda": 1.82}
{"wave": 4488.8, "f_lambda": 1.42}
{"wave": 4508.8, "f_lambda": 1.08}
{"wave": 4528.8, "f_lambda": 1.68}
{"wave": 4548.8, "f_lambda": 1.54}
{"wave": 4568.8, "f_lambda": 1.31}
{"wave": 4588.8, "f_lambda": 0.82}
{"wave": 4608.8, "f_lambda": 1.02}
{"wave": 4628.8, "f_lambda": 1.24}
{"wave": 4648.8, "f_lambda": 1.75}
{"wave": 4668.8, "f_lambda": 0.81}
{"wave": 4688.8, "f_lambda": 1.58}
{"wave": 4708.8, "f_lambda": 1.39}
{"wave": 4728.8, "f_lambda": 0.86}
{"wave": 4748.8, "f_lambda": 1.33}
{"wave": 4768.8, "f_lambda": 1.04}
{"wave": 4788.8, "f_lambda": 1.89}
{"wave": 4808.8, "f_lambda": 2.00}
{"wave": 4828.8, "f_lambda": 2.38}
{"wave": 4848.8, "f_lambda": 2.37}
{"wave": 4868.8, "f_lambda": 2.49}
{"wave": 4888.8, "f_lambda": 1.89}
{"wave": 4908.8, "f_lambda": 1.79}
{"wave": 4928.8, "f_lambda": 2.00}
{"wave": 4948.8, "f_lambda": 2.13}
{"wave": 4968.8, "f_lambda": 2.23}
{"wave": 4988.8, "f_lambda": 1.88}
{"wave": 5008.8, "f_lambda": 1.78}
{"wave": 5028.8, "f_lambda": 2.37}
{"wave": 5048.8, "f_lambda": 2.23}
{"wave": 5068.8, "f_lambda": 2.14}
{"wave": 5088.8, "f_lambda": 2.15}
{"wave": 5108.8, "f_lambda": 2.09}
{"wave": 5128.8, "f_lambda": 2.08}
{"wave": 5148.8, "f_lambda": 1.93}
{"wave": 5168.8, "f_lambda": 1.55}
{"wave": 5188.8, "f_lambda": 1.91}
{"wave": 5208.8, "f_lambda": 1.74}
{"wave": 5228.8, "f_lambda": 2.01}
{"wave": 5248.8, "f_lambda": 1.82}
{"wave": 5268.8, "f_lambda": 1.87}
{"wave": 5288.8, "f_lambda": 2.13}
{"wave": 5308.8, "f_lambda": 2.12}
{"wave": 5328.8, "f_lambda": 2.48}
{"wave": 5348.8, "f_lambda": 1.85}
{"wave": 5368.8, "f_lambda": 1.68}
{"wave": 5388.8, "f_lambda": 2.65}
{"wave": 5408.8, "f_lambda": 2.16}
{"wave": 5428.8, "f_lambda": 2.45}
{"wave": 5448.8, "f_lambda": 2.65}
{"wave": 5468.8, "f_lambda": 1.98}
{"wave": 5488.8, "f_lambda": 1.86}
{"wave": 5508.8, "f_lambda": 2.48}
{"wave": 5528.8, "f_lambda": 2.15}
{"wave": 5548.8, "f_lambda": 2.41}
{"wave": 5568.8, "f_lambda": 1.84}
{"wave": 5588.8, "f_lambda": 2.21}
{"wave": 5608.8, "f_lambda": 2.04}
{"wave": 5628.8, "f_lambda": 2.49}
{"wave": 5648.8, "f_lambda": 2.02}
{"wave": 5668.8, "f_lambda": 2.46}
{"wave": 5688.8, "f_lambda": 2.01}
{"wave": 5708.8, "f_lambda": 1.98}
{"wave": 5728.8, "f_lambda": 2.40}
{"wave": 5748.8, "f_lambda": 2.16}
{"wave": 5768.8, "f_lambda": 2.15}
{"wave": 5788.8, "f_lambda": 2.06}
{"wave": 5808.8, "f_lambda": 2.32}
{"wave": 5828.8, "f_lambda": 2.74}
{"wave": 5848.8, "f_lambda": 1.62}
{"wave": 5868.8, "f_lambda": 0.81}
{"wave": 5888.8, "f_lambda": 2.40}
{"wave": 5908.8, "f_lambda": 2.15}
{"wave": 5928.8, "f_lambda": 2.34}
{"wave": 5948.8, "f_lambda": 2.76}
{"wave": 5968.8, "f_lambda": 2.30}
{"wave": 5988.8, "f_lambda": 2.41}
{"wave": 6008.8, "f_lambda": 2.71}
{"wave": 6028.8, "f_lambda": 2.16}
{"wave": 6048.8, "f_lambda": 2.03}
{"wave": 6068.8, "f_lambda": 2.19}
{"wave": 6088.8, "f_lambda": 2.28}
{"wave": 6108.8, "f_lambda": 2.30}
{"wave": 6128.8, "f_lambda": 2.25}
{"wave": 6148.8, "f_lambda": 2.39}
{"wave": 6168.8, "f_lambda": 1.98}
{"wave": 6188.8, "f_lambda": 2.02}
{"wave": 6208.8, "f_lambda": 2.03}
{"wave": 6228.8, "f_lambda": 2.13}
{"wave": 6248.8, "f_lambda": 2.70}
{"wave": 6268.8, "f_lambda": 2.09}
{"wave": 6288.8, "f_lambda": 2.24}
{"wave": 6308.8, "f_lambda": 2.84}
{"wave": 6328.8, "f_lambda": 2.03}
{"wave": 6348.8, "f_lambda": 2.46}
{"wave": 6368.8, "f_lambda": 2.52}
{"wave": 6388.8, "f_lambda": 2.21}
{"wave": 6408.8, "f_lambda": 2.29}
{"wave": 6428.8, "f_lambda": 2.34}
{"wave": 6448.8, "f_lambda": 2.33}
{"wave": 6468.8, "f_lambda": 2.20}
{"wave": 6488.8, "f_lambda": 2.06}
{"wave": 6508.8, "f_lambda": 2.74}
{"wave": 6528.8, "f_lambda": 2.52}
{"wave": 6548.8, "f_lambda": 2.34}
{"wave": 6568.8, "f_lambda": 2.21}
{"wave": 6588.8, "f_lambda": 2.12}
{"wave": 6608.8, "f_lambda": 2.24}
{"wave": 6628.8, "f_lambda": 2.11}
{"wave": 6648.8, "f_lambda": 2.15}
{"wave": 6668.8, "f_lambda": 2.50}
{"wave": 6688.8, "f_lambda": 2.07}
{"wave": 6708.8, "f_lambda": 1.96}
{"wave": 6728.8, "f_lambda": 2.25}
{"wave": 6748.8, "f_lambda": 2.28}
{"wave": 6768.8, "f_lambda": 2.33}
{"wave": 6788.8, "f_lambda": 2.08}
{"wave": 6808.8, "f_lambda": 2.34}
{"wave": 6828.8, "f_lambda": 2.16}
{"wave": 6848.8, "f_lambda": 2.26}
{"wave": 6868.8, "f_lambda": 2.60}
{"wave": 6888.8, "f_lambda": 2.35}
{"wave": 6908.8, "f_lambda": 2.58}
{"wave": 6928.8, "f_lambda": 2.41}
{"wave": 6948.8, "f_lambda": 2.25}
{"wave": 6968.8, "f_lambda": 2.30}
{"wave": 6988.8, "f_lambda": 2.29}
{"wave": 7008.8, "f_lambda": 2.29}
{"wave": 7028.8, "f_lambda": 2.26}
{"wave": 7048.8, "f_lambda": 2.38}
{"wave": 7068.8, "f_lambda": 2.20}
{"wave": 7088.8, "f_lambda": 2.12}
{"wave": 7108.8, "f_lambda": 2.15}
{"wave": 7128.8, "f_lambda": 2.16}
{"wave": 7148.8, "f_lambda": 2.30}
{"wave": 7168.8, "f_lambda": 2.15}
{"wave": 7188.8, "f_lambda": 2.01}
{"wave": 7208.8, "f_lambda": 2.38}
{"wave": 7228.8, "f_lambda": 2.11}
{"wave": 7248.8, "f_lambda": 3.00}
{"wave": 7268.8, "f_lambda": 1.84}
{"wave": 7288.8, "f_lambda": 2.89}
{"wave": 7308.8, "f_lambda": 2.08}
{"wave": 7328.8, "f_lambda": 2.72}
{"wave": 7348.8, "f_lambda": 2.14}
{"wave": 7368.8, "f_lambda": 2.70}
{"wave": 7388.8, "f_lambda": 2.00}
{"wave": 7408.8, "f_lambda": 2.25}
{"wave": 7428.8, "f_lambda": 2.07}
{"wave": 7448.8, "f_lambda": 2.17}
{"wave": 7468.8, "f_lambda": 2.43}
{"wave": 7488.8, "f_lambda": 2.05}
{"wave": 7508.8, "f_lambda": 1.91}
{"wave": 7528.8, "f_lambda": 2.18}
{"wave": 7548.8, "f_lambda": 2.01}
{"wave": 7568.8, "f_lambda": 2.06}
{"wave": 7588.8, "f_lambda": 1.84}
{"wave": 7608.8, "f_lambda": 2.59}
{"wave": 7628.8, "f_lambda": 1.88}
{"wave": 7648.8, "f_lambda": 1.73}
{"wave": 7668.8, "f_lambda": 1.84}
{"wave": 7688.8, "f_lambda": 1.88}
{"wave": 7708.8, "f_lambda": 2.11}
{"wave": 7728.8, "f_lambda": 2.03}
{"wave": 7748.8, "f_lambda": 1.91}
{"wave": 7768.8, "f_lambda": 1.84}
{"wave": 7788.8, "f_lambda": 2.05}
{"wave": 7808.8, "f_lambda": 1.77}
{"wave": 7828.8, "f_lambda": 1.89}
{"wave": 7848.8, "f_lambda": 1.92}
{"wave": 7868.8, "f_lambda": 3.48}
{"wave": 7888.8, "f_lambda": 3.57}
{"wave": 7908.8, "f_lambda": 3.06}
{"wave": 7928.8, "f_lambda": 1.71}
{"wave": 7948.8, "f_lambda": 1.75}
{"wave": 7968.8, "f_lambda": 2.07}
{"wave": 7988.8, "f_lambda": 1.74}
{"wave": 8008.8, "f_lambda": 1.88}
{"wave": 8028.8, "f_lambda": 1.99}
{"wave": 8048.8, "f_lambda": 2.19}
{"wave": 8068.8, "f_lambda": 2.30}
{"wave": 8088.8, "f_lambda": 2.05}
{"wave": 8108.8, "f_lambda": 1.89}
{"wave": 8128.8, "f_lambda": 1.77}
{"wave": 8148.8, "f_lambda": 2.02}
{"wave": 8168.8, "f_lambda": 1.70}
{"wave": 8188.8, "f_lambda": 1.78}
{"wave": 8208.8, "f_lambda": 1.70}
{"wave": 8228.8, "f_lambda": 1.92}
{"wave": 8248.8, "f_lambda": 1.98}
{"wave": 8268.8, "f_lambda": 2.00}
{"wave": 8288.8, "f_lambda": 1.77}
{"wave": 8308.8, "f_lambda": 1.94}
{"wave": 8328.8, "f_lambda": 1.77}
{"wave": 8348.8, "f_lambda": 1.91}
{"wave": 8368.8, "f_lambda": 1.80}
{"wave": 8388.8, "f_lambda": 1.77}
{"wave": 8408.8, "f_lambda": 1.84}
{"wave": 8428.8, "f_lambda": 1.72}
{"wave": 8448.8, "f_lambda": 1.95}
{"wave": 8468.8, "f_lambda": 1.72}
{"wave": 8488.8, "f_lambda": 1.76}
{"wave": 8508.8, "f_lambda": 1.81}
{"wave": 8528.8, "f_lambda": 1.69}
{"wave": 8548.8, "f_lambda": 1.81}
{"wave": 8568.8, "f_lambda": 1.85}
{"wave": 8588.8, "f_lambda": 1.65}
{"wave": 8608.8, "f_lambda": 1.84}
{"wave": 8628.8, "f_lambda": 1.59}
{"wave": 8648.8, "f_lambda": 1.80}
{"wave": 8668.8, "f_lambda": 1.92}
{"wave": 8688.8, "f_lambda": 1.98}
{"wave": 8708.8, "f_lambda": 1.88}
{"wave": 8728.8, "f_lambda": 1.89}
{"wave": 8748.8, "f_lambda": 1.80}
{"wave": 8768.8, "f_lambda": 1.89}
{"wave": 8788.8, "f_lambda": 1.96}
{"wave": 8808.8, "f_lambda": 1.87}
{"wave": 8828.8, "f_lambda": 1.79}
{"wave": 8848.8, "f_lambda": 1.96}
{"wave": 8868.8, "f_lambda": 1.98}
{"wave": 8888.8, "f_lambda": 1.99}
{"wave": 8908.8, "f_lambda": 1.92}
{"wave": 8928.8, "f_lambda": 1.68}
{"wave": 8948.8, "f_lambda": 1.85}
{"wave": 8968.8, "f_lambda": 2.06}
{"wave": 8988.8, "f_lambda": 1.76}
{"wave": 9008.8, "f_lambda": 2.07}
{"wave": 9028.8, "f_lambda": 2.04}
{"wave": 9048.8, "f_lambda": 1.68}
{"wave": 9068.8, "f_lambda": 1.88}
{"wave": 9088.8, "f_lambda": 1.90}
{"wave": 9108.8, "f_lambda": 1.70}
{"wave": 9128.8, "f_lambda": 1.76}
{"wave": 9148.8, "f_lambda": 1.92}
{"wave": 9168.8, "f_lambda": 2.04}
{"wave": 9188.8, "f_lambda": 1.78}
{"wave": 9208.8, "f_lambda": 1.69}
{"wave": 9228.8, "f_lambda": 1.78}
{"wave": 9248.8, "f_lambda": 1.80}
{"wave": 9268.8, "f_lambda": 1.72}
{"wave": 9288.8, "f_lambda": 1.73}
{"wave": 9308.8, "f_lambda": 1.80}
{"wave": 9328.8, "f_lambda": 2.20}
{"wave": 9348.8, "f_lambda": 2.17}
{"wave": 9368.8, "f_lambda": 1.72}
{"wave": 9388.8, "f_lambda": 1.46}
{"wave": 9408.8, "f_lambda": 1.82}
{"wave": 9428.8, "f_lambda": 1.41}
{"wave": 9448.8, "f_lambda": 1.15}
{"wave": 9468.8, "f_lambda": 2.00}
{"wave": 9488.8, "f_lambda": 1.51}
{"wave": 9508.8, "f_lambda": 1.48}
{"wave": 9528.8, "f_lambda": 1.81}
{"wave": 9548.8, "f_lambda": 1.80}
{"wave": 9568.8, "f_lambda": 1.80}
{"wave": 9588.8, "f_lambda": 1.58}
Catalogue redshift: 0.200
